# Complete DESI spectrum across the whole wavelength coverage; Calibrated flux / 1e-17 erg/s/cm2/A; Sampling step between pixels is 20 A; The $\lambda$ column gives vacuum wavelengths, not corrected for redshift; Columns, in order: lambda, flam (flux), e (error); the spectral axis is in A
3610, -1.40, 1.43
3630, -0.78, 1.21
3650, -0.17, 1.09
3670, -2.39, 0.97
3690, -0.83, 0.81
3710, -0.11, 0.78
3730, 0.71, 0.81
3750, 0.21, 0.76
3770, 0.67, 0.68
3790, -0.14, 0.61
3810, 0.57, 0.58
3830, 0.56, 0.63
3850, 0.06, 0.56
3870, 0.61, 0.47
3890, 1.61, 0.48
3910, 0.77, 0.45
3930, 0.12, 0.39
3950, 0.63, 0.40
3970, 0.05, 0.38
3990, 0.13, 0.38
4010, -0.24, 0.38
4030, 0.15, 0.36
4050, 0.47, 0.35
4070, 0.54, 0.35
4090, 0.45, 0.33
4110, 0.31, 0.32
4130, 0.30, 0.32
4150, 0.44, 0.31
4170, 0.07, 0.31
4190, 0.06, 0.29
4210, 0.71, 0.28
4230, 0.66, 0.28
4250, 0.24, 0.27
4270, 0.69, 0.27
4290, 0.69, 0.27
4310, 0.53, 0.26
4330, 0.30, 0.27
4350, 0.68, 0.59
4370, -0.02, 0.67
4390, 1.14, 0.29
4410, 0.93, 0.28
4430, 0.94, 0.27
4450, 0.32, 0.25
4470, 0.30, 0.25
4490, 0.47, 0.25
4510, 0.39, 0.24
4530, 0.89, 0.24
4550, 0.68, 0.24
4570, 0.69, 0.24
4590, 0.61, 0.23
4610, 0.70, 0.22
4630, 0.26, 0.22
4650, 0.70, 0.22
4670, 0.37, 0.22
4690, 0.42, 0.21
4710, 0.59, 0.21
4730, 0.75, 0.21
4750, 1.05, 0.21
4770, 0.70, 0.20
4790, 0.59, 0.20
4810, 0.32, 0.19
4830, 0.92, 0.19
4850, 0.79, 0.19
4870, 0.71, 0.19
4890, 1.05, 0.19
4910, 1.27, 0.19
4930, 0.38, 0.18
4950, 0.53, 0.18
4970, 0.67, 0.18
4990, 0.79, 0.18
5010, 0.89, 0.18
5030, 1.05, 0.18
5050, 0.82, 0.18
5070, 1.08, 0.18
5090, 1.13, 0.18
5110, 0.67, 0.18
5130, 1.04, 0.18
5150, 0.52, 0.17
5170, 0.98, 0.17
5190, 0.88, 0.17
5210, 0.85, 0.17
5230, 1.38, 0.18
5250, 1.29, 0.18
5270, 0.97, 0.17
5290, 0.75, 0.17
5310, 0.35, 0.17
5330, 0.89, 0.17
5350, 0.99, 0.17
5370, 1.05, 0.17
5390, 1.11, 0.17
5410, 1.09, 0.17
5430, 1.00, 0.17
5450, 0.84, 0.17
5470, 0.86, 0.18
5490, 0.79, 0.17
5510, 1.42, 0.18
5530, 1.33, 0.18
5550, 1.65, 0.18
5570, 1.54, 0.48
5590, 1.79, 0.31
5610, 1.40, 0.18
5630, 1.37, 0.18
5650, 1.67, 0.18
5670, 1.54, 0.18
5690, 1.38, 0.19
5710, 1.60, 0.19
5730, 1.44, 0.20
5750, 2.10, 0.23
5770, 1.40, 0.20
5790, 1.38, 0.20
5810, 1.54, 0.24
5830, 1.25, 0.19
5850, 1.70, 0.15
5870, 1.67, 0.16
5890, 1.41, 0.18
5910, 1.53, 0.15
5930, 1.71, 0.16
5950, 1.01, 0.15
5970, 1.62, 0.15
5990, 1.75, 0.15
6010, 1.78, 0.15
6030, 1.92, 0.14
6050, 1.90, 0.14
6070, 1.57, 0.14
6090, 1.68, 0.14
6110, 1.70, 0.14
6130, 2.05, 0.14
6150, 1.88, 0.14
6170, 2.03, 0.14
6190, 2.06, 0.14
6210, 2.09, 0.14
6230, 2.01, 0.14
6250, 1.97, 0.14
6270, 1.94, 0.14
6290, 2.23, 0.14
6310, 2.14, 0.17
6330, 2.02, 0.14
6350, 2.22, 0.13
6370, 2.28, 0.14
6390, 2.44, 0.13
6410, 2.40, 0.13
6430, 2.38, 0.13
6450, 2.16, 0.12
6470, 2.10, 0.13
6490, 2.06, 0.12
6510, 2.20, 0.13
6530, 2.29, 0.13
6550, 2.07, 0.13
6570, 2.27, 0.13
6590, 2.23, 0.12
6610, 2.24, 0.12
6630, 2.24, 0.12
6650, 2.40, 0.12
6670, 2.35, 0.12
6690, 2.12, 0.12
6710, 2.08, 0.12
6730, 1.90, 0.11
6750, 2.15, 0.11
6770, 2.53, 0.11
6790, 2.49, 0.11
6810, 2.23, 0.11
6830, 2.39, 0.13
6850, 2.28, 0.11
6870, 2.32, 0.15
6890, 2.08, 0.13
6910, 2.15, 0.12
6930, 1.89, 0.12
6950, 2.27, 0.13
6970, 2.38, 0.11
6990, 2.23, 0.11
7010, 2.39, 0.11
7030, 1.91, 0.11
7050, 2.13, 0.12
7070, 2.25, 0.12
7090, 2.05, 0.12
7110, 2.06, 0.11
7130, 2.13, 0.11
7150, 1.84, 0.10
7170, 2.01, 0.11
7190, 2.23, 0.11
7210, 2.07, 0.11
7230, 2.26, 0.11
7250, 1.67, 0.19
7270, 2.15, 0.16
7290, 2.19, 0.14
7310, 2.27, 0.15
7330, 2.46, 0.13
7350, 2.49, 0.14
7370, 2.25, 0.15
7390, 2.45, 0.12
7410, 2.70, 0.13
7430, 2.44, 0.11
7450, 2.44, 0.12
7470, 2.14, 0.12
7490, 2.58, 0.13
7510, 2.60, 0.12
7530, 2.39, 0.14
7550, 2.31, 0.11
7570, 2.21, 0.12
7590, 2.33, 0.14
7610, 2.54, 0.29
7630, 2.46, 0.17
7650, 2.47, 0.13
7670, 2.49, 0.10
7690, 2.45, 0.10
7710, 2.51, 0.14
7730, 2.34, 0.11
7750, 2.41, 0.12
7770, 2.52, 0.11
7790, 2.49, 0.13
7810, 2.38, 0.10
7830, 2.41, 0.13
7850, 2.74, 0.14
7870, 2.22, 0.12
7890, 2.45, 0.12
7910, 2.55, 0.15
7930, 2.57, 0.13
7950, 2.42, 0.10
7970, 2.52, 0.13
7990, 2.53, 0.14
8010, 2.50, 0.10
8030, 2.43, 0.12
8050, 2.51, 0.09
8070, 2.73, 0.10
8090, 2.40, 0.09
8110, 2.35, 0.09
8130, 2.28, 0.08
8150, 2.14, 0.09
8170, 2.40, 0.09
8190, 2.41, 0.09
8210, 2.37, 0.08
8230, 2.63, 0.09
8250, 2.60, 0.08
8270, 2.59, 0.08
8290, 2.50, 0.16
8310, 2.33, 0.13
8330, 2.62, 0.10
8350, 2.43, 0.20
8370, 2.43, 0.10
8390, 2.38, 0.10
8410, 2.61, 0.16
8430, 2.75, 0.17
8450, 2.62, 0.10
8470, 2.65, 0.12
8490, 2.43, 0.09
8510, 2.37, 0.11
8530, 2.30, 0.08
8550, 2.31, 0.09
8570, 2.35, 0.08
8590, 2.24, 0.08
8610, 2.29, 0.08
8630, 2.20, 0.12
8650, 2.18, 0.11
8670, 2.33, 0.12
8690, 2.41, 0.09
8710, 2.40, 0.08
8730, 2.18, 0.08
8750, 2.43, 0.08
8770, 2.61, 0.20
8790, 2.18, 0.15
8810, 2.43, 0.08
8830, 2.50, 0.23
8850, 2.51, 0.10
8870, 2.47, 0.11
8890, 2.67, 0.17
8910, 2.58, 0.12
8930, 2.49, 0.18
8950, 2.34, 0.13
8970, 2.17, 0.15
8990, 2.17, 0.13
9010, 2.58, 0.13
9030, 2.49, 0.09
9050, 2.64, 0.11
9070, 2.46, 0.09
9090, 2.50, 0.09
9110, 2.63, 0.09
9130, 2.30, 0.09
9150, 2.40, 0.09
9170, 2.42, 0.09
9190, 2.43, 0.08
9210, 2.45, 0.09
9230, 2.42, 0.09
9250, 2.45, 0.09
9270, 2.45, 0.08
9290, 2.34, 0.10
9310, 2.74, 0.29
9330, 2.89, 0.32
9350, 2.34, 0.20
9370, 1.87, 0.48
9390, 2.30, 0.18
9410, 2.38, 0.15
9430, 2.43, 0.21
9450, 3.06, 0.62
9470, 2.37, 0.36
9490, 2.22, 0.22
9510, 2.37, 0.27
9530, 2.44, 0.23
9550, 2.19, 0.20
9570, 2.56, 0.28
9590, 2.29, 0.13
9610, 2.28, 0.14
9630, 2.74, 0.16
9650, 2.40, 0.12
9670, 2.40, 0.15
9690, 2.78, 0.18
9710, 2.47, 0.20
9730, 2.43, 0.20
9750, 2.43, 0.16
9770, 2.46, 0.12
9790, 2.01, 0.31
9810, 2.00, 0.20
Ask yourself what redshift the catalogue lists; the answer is 0.383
